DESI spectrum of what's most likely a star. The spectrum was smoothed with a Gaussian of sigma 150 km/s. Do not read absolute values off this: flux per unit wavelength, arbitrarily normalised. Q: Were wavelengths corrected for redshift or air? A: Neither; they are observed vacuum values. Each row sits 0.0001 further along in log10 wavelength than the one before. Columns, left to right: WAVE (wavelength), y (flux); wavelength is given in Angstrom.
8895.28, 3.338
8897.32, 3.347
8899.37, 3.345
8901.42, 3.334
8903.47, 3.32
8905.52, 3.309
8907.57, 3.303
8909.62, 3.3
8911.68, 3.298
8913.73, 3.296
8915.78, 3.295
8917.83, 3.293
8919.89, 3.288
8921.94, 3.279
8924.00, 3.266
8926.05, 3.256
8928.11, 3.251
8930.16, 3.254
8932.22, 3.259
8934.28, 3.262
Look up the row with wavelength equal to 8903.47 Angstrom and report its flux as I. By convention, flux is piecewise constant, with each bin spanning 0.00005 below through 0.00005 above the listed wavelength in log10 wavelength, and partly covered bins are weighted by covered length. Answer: 3.32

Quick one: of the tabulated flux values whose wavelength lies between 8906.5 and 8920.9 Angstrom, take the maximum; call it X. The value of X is 3.303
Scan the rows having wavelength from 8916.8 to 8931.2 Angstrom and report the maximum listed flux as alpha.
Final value 3.293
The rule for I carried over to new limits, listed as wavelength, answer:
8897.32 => 3.347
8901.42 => 3.334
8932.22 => 3.259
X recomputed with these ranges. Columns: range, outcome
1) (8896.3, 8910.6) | 3.347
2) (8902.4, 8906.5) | 3.32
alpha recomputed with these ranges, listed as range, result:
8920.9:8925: 3.279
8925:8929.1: 3.256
